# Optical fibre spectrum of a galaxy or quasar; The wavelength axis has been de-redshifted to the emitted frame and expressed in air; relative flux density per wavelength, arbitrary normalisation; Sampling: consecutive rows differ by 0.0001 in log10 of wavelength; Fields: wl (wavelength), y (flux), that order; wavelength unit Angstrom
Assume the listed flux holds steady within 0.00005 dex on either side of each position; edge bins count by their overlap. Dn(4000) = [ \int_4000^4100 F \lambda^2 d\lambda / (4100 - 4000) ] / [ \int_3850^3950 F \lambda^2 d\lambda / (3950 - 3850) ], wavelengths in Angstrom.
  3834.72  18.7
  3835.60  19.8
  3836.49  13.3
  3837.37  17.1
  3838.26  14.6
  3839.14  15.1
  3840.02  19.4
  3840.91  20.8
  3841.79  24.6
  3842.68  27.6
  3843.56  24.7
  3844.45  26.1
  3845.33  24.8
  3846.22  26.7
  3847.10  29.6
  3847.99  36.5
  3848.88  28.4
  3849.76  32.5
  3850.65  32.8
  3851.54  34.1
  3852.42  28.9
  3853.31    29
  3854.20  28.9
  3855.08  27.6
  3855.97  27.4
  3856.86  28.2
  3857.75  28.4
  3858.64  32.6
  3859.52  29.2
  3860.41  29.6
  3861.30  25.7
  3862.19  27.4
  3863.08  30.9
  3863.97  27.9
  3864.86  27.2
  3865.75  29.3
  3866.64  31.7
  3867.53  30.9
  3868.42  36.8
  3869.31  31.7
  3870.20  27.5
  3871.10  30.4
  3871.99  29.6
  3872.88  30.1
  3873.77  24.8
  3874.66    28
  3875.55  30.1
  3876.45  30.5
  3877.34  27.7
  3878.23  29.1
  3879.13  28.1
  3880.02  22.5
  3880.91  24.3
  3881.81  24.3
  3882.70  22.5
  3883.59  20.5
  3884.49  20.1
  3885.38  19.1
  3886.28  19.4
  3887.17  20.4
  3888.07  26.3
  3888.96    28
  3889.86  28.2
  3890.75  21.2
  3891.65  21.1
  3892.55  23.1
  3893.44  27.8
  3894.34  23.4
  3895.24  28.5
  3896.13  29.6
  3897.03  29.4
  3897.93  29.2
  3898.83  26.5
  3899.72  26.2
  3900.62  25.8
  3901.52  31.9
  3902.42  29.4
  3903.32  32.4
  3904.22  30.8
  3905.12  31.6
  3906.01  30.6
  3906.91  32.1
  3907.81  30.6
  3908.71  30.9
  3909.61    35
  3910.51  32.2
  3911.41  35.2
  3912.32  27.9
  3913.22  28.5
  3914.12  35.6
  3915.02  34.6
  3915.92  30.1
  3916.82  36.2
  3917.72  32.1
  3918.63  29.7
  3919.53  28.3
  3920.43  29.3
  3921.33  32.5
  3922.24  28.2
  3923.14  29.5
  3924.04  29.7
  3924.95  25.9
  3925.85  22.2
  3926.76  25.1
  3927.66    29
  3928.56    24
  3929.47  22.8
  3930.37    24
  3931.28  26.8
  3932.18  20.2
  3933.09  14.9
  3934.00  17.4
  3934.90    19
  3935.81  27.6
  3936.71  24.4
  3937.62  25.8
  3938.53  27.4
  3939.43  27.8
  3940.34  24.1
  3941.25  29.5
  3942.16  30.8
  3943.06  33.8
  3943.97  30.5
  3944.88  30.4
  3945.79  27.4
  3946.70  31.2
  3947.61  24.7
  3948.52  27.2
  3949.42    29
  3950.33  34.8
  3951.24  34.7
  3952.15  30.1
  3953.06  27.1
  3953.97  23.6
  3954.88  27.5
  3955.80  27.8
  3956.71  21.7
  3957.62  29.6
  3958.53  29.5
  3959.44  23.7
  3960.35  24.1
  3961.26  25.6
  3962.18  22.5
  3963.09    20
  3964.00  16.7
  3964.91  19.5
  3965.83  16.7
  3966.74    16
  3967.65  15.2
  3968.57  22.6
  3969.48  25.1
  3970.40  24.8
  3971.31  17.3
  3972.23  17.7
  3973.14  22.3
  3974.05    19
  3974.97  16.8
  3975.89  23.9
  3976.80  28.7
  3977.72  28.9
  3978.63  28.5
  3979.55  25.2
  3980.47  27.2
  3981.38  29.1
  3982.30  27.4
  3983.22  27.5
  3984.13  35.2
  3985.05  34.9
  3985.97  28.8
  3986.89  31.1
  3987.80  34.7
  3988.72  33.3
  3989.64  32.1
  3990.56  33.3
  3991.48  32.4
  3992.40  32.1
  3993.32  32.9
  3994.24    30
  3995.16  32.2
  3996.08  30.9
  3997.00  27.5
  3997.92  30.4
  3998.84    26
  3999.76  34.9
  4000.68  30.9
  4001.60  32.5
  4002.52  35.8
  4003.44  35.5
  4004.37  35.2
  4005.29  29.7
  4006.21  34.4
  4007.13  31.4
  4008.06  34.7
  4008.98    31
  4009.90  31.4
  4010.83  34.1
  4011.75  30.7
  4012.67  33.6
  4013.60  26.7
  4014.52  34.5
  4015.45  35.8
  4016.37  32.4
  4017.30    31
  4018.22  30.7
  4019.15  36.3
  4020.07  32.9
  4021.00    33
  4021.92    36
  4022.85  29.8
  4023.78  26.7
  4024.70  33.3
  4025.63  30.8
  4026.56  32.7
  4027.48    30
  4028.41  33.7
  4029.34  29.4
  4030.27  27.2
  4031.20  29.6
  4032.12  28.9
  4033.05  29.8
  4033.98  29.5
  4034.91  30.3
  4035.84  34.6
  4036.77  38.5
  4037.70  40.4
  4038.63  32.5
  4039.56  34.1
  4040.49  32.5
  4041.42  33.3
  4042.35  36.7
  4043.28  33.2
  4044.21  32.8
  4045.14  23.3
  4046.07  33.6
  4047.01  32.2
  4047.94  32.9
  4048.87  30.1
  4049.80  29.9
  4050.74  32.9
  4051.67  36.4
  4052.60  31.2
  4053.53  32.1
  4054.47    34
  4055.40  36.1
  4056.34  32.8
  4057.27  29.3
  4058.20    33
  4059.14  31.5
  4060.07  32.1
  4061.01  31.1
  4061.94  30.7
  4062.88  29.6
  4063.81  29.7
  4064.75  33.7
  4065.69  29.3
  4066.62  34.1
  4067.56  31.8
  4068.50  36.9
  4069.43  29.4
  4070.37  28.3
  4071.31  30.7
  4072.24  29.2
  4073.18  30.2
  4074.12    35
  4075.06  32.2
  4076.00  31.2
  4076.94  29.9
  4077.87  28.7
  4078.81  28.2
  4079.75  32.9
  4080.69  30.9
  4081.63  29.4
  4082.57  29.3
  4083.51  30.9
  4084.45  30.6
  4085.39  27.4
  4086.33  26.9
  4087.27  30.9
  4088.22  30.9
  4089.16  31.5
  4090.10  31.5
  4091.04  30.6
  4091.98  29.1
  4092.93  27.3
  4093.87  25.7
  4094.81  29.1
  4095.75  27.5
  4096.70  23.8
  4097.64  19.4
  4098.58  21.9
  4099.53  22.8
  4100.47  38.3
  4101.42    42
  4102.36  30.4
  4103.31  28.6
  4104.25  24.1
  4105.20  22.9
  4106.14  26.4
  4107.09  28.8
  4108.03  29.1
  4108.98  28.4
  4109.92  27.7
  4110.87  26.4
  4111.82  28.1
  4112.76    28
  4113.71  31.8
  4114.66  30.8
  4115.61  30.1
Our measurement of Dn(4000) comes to 1.2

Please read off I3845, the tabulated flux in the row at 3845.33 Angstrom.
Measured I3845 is 24.8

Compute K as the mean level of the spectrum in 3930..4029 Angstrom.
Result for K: 28.3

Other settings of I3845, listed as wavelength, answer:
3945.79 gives 27.4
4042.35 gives 36.7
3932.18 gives 20.2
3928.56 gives 24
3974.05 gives 19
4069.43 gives 29.4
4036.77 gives 38.5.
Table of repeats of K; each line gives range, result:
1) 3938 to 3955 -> 29.1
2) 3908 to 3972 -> 26.6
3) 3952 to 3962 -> 26.2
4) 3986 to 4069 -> 32.2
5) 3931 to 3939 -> 22.6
